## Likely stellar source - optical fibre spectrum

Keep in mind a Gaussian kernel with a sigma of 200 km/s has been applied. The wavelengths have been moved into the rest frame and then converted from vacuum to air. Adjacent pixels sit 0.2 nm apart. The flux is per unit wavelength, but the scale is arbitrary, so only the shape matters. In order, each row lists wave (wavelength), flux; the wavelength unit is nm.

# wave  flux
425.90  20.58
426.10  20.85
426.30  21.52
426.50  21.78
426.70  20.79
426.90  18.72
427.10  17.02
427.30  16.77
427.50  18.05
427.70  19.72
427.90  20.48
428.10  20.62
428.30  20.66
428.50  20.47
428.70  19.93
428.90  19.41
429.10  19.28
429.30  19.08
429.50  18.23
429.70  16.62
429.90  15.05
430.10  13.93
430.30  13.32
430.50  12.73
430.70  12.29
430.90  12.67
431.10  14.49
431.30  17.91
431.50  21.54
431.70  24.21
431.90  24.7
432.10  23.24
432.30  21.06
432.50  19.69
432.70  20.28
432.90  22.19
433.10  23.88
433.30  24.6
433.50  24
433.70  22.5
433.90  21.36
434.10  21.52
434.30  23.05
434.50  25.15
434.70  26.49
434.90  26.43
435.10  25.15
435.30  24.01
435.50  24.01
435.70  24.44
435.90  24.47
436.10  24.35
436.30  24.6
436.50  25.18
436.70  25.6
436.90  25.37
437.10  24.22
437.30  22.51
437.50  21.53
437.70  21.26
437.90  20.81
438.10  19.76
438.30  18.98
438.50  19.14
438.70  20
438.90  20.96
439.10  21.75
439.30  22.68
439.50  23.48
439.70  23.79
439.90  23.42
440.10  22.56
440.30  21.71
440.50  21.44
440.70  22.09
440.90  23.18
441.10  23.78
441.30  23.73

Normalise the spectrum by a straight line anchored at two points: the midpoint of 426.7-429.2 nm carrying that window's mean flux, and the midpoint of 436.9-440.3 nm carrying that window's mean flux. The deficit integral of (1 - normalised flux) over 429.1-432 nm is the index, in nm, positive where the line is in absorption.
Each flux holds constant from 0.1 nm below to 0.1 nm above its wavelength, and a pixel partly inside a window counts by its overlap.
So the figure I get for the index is 0.43 nm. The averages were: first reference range 19.3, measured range 17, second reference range 21.8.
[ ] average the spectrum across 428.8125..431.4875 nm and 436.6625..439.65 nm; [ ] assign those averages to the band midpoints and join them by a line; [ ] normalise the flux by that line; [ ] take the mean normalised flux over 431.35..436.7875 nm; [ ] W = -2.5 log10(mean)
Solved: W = -0.245 mag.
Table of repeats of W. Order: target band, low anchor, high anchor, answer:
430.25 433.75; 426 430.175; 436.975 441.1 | 0.02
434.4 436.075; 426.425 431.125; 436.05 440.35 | -0.19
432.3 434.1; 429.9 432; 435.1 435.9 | -0.09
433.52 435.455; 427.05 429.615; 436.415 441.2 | -0.14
